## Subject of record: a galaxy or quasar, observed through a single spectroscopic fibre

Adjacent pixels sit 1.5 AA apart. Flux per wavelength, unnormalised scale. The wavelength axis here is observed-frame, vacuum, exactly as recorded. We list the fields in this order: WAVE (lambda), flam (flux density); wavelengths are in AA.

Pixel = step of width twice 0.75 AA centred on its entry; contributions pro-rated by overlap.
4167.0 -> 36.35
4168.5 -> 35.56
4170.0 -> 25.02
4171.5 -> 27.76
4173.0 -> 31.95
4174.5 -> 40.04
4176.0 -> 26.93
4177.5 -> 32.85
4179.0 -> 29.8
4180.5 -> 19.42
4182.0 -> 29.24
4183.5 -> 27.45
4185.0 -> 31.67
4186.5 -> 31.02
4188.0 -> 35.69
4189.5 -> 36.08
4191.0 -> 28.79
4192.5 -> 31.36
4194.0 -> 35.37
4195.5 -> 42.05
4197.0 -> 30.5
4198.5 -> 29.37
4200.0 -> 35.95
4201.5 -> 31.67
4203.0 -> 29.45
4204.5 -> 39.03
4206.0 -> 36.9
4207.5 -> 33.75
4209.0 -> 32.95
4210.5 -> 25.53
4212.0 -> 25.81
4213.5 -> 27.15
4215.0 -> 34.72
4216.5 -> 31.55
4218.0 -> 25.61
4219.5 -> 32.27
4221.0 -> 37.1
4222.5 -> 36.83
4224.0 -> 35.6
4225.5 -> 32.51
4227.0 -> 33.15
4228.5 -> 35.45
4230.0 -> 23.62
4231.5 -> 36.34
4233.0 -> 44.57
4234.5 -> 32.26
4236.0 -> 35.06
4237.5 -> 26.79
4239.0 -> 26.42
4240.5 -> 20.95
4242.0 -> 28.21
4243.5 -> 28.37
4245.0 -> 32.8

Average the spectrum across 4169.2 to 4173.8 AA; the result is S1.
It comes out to 28.5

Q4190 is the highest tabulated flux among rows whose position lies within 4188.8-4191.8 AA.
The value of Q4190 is 36.08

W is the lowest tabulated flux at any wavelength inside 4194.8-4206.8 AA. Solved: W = 29.37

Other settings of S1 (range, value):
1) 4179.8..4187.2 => 27.8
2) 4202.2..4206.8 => 35.1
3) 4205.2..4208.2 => 35.4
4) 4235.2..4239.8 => 29.4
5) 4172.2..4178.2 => 32.9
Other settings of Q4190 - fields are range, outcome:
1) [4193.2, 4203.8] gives 42.05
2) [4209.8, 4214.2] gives 27.15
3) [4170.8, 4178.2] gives 40.04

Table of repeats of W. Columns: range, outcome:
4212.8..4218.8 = 25.61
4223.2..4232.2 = 23.62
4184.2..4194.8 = 28.79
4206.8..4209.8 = 32.95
